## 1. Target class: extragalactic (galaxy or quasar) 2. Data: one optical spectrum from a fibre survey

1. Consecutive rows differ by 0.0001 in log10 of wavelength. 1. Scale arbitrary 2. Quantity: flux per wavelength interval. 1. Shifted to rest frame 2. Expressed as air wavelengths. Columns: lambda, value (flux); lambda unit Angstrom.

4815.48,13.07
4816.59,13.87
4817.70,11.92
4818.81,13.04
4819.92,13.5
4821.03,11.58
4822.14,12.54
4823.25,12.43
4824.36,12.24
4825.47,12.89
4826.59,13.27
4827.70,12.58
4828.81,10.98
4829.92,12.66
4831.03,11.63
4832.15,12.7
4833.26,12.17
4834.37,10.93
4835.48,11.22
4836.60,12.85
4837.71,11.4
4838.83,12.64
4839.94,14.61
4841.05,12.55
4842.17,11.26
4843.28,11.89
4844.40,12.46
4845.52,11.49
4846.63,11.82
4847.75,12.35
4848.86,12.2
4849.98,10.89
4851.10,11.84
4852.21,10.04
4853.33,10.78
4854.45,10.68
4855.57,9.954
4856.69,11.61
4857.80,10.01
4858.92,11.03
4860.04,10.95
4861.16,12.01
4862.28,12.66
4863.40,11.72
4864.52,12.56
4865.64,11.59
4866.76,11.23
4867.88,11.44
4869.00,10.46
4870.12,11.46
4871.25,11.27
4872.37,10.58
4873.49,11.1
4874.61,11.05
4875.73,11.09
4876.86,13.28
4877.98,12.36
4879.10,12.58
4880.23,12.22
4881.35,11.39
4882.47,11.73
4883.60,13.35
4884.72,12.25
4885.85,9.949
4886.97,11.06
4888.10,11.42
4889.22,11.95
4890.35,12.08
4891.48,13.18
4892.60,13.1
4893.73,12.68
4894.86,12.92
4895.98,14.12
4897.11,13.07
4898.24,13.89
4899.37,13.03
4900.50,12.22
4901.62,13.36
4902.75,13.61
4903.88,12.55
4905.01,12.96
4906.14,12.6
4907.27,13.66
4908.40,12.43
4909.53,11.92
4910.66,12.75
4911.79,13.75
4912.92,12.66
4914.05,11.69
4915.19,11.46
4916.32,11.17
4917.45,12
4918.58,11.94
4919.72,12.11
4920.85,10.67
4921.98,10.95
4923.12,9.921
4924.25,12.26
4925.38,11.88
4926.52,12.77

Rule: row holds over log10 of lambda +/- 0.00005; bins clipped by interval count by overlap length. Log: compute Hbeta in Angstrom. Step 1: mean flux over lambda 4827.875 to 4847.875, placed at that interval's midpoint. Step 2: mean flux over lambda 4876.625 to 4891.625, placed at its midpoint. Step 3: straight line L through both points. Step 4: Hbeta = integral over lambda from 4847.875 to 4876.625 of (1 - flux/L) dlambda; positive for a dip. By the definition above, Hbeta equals 1.9 Angstrom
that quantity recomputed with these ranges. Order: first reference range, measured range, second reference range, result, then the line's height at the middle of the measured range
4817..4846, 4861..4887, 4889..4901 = 2.1 Angstrom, 12.7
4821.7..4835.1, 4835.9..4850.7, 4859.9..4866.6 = -0.1 Angstrom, 12.1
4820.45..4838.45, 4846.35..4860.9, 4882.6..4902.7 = 1.4 Angstrom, 12.3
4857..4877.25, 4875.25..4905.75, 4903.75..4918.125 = -1.4 Angstrom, 11.9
